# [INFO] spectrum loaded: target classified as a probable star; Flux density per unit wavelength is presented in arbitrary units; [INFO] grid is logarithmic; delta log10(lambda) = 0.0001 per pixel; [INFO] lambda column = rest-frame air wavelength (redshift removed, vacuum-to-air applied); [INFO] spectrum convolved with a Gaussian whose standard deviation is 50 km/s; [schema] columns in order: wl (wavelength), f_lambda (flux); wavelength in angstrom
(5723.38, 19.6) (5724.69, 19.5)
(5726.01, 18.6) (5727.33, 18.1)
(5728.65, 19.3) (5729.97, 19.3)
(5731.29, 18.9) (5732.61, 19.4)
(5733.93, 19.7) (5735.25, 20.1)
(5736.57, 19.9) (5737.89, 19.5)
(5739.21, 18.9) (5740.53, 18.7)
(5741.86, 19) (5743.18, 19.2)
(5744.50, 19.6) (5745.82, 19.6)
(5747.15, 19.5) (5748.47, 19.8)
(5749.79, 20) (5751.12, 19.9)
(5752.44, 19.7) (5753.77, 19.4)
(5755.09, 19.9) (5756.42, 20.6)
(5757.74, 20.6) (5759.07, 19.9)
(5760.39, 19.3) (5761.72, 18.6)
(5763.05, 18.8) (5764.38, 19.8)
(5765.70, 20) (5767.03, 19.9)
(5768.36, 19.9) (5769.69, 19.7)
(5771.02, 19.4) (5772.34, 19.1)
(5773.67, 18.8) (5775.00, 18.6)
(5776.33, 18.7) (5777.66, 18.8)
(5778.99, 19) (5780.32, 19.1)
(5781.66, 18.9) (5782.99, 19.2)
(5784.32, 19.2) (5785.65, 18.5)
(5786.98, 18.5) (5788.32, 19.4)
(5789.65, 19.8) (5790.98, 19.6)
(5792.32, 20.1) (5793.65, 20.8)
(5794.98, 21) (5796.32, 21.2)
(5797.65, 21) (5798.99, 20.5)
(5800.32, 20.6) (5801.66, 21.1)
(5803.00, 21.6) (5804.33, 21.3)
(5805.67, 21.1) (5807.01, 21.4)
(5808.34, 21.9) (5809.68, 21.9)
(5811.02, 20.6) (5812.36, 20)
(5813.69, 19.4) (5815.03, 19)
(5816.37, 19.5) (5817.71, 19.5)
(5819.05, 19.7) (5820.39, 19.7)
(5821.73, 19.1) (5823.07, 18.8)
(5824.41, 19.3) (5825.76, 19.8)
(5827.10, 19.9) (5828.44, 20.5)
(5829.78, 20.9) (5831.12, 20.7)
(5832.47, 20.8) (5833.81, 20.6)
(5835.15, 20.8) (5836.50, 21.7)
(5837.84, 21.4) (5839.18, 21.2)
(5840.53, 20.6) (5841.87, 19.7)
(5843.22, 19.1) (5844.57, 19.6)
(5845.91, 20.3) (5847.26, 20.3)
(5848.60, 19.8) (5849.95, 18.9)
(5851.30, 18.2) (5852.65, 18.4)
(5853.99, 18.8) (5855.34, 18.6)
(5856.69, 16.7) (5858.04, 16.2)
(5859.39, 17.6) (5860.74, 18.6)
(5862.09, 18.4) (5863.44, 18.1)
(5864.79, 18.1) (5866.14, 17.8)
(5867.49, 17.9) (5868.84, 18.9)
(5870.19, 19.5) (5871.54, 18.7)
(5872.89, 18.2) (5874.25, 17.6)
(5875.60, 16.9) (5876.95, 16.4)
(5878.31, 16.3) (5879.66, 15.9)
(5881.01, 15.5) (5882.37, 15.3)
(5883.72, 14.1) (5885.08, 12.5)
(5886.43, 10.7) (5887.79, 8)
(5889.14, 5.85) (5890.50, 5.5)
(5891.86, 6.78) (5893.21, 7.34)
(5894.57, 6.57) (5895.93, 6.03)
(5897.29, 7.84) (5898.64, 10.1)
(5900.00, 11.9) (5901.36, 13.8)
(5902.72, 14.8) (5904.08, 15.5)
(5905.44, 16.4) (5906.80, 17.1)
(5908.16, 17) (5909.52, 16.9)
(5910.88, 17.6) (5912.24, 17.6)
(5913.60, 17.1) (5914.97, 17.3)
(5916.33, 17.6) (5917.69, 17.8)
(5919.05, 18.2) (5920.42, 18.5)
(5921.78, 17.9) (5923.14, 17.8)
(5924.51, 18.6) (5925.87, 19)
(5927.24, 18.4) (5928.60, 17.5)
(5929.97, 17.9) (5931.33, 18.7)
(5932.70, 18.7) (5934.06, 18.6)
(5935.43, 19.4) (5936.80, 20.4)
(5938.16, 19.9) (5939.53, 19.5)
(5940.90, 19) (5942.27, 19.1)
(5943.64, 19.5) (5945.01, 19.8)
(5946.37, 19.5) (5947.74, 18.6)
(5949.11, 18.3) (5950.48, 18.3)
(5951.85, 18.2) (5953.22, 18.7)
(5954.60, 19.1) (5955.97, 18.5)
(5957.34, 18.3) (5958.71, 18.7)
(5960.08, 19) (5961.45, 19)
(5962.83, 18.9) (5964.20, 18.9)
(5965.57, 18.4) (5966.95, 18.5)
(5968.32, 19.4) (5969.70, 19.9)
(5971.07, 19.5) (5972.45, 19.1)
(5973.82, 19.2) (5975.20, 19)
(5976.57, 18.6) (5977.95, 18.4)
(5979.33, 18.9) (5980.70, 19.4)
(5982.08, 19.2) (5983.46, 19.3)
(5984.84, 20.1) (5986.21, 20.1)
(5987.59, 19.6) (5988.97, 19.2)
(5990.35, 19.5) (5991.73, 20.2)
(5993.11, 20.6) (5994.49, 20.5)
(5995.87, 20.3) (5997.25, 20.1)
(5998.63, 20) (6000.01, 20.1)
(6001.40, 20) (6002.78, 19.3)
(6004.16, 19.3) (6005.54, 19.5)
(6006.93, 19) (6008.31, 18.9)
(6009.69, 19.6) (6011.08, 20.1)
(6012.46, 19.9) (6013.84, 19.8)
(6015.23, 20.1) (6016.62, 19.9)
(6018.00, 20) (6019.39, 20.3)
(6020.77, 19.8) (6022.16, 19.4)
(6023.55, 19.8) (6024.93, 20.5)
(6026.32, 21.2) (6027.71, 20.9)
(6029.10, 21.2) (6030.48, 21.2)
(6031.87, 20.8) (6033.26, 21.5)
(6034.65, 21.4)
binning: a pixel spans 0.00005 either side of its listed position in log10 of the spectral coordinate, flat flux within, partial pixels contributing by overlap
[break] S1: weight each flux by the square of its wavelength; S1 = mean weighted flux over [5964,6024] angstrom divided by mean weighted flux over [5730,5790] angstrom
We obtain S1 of 1.1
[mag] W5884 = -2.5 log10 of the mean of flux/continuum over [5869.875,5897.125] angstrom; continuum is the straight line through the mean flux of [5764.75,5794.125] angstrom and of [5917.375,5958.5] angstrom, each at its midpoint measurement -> 0.45 mag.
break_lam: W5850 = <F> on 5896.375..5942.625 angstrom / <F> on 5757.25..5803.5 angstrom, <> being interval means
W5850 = 0.87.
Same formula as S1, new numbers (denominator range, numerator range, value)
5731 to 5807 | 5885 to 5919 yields 0.68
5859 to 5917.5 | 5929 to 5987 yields 1.33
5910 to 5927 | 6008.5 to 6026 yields 1.15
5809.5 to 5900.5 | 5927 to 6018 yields 1.18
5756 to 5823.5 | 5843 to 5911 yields 0.79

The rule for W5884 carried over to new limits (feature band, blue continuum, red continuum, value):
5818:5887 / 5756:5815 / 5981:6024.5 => 0.08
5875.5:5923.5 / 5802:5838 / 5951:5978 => 0.38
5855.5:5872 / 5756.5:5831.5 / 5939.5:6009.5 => 0.09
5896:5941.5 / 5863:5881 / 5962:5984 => 0.08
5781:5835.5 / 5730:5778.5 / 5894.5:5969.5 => -0.07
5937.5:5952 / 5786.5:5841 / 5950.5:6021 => 0.03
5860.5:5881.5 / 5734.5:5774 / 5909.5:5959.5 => 0.07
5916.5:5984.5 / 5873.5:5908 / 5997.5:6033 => -0.18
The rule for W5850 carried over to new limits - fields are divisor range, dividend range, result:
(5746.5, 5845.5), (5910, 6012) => 0.95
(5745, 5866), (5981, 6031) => 1.01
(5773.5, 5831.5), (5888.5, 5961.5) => 0.82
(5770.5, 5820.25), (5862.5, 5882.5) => 0.88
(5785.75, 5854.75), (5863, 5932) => 0.75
